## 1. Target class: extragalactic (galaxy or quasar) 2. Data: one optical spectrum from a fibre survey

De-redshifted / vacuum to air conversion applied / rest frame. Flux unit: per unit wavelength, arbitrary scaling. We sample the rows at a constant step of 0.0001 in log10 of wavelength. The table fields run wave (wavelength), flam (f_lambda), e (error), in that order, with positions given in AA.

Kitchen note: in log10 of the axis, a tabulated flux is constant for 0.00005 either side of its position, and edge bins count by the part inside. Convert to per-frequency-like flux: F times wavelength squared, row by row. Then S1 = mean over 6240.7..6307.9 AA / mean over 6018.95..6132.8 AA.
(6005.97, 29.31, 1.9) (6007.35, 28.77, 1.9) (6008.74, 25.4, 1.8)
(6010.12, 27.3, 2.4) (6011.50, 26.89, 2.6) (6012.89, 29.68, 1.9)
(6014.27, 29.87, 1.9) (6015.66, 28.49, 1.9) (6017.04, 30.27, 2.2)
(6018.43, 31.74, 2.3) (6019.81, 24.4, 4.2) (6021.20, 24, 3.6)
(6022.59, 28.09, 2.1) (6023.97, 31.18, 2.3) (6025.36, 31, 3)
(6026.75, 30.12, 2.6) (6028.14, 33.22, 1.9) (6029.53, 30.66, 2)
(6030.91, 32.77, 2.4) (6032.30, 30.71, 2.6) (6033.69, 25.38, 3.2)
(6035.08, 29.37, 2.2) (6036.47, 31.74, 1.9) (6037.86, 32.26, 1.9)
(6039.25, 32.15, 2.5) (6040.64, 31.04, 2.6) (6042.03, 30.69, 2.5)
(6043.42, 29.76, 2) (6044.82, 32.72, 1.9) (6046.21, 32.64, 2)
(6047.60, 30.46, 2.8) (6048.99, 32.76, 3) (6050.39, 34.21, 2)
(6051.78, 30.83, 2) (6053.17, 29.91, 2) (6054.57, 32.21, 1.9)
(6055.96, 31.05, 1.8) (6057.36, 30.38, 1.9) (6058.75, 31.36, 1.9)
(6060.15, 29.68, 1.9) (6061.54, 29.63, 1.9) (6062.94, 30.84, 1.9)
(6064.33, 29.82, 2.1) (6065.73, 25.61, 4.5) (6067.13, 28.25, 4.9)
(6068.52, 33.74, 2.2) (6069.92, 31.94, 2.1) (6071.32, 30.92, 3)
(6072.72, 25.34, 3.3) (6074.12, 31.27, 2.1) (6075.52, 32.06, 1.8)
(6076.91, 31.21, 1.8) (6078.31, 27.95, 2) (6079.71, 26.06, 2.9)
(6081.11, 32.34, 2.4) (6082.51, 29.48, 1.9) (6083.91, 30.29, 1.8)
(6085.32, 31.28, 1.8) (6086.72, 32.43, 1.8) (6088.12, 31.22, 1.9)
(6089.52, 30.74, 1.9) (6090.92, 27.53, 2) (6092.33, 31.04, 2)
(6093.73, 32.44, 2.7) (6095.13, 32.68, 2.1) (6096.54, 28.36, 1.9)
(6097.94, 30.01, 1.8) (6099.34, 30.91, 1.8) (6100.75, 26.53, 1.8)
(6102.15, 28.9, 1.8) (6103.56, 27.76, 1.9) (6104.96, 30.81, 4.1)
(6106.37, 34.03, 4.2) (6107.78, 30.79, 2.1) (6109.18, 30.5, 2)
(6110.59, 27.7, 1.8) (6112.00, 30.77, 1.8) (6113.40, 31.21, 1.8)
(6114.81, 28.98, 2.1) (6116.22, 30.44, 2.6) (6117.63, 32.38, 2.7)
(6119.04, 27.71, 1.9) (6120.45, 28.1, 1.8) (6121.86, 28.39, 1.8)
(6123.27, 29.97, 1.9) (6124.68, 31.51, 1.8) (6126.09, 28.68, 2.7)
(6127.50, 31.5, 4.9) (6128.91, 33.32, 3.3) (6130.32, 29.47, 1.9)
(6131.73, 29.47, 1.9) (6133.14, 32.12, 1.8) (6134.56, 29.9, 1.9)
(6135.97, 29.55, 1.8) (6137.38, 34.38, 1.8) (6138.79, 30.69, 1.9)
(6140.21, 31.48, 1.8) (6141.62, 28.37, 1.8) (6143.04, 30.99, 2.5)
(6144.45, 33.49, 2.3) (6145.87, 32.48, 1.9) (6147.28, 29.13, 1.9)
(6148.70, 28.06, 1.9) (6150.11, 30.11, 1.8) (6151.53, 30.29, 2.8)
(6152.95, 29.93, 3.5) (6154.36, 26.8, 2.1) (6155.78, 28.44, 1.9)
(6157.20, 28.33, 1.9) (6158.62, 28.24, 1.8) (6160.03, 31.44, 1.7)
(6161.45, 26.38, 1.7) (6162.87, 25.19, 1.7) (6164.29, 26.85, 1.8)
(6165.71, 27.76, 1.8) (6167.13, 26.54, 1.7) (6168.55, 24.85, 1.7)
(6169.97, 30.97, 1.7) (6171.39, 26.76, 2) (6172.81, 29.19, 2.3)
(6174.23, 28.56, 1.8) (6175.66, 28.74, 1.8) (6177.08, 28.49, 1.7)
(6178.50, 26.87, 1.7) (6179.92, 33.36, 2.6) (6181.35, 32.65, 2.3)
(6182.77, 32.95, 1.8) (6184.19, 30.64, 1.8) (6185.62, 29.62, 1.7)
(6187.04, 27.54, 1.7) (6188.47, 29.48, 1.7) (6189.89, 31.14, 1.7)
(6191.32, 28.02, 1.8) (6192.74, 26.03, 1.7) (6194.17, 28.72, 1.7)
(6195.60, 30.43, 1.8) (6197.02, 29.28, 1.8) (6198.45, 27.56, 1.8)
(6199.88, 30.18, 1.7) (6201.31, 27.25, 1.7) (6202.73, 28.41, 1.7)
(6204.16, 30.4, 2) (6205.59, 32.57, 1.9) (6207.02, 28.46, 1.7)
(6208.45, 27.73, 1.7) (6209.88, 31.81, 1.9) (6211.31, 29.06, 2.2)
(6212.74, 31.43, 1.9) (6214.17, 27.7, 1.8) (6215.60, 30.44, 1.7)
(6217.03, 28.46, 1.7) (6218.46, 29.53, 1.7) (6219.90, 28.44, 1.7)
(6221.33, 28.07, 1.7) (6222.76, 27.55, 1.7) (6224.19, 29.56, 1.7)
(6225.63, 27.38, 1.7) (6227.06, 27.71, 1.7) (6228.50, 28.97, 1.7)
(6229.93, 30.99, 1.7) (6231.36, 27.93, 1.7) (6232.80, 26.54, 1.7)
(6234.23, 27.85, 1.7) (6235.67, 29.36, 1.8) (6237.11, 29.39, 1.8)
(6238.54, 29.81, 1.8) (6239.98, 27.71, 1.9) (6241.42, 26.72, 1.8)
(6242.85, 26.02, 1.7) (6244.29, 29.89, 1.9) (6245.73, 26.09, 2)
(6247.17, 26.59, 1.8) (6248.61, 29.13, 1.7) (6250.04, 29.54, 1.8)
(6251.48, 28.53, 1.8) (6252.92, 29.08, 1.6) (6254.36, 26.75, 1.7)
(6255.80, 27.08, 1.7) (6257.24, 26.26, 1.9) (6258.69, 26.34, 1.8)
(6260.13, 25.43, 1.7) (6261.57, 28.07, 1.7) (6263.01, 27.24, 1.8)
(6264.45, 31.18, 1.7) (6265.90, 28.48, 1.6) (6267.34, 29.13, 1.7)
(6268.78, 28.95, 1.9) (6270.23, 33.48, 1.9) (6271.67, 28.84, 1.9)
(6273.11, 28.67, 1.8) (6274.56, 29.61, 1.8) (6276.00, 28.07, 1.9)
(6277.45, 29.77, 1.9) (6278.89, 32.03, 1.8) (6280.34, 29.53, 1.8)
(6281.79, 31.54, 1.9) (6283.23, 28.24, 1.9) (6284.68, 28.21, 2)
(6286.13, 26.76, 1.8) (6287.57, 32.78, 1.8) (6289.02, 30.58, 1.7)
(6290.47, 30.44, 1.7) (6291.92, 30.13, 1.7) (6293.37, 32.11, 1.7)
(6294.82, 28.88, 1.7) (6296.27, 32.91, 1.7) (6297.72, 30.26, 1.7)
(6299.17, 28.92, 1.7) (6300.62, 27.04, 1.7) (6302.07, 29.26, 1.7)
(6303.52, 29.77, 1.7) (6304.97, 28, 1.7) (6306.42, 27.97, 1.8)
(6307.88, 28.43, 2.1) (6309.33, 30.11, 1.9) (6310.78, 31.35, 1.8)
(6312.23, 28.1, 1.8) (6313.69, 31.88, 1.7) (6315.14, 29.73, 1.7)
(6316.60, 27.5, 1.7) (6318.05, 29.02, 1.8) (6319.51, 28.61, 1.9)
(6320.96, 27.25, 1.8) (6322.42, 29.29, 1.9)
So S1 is 1.02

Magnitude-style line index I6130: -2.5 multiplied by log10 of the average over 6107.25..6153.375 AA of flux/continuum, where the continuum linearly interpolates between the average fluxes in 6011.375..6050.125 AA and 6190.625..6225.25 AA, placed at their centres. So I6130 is -0.03 mag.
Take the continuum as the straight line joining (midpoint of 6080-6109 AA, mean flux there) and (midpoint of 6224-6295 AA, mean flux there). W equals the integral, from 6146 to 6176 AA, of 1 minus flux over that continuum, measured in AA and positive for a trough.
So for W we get 1.5 AA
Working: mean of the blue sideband 30.4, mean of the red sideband 28.8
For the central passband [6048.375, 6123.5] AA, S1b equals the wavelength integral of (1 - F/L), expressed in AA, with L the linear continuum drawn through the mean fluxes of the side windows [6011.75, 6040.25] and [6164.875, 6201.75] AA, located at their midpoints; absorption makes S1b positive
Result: -1.9 AA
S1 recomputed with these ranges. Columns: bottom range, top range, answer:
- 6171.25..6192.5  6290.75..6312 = 1.04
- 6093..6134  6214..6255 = 0.98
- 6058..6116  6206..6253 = 1.00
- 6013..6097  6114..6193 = 1.00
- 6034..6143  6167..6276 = 0.99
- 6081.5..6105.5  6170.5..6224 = 1.00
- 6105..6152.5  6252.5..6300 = 1.01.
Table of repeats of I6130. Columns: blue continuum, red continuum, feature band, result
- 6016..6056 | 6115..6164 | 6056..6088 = 0.01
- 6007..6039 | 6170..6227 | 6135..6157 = -0.04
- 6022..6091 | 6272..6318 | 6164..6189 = 0.04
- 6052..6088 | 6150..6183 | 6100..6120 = -0.01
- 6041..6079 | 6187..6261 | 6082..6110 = -0.01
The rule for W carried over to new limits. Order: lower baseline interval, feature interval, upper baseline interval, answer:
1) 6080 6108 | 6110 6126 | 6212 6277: 0.2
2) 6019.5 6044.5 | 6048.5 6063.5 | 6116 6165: -0.6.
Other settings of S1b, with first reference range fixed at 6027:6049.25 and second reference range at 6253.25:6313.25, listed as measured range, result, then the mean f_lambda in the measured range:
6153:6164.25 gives 0.8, 27.9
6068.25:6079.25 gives 0.2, 30.3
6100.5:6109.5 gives 0.2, 30.1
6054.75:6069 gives 0.4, 30.1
